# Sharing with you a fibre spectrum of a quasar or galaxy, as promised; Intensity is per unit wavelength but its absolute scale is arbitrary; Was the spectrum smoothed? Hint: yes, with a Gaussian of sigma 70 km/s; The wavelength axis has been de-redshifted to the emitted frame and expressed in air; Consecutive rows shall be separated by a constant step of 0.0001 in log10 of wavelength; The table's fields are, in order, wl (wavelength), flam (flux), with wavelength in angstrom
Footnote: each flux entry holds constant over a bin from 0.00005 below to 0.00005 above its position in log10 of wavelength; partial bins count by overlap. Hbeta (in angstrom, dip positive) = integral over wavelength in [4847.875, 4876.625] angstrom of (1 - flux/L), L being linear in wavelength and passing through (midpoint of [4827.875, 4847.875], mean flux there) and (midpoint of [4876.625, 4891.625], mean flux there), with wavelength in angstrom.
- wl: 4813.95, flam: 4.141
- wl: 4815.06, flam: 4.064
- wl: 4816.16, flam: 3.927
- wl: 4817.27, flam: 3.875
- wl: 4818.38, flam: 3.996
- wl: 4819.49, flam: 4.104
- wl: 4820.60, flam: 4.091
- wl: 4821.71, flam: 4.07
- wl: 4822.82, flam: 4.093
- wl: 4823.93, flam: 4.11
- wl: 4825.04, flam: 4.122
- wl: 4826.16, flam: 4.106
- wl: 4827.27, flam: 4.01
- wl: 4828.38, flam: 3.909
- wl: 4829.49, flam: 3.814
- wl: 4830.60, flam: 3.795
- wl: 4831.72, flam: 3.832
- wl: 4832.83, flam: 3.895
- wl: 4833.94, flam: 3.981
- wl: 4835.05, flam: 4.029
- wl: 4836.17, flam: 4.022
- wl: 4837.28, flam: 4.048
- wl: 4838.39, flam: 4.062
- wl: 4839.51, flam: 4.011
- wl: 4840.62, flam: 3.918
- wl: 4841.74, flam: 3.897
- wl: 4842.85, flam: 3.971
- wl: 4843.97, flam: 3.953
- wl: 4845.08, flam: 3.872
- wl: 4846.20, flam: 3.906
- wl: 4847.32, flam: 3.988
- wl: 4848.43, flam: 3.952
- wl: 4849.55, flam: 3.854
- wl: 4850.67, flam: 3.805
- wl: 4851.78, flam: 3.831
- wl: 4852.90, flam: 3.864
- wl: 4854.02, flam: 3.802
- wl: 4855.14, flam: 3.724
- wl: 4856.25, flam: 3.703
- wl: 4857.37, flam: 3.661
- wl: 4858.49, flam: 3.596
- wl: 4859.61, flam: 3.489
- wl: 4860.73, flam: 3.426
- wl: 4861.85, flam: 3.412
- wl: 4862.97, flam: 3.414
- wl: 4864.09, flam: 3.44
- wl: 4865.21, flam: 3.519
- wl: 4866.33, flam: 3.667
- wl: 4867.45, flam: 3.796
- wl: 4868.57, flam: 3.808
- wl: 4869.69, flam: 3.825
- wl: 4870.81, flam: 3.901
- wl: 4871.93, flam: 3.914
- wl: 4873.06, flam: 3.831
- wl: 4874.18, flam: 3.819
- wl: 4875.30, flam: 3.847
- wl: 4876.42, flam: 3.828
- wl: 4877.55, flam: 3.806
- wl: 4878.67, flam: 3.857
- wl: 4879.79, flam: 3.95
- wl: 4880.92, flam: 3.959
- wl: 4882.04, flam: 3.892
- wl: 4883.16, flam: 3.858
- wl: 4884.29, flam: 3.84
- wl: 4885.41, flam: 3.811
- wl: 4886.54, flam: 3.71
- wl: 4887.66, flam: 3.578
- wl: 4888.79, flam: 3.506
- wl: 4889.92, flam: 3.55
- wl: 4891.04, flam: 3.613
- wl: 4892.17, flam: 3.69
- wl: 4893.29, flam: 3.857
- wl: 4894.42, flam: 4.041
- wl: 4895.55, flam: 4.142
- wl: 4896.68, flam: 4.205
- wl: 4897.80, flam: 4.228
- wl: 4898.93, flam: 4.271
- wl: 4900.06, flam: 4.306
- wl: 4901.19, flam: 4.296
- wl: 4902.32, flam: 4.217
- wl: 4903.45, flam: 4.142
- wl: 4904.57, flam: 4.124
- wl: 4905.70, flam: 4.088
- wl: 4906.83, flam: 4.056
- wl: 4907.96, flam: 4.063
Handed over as 1.0 angstrom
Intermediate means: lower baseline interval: 3.94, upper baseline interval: 3.76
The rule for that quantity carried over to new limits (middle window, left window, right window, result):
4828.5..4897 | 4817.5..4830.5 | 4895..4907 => 4.97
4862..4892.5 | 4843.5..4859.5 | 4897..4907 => 2.01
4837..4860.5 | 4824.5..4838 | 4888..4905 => 0.78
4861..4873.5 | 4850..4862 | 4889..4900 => 0.27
